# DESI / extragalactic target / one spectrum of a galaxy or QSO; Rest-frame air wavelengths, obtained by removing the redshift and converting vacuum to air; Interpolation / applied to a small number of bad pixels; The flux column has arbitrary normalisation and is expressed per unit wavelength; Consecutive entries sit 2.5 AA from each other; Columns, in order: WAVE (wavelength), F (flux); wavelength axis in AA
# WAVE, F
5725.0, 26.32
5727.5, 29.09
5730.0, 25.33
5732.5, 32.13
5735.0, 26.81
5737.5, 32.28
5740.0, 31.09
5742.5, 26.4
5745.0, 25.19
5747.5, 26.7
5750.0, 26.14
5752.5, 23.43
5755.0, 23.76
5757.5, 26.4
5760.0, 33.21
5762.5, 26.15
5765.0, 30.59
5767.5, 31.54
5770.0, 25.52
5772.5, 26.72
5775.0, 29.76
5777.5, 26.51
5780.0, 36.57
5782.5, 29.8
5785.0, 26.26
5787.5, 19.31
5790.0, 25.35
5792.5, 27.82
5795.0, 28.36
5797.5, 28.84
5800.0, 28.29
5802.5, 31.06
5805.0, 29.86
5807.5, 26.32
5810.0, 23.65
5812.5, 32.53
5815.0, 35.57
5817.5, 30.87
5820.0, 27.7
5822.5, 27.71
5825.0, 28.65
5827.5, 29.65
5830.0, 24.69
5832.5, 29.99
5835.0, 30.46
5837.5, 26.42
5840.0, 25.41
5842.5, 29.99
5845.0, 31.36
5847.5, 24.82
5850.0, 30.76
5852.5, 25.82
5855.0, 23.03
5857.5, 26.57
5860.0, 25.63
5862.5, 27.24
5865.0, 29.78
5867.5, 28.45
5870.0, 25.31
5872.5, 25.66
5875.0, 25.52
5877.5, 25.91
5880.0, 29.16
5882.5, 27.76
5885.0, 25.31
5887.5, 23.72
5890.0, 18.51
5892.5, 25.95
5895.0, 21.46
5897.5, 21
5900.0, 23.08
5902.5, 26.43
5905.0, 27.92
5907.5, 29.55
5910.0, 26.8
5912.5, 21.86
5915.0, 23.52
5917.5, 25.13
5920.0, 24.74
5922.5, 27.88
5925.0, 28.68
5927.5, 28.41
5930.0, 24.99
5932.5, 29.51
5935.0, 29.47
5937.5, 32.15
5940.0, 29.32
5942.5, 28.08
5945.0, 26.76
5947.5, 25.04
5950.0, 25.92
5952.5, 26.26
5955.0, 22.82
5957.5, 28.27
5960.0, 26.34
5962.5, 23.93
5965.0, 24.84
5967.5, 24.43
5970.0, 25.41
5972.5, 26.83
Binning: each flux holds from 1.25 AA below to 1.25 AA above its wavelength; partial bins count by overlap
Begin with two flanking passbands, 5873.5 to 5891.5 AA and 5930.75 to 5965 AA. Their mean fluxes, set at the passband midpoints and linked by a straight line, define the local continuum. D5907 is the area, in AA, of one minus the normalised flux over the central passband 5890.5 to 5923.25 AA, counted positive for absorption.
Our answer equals 1.33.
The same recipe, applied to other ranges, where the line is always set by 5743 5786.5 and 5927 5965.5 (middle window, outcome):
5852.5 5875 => 0.8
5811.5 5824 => -1.5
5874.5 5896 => 1.9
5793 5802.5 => -0.4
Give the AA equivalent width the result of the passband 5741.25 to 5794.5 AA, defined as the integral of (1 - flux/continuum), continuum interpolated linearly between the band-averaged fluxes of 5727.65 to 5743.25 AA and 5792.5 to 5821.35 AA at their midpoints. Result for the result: 3.4 AA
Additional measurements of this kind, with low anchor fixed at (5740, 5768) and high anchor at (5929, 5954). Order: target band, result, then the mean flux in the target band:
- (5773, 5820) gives -2.17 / 28.6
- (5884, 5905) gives 3.18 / 23.4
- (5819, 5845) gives -0.72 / 28.2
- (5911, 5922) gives 1.40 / 24.2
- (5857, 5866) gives 0.08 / 27.3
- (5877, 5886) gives 0.13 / 27.2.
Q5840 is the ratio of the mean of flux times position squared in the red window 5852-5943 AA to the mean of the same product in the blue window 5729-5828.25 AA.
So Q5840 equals 1.0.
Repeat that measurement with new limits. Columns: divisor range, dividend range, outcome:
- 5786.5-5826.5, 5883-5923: 0.90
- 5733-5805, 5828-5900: 0.97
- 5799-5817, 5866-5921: 0.87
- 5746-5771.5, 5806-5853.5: 1.07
